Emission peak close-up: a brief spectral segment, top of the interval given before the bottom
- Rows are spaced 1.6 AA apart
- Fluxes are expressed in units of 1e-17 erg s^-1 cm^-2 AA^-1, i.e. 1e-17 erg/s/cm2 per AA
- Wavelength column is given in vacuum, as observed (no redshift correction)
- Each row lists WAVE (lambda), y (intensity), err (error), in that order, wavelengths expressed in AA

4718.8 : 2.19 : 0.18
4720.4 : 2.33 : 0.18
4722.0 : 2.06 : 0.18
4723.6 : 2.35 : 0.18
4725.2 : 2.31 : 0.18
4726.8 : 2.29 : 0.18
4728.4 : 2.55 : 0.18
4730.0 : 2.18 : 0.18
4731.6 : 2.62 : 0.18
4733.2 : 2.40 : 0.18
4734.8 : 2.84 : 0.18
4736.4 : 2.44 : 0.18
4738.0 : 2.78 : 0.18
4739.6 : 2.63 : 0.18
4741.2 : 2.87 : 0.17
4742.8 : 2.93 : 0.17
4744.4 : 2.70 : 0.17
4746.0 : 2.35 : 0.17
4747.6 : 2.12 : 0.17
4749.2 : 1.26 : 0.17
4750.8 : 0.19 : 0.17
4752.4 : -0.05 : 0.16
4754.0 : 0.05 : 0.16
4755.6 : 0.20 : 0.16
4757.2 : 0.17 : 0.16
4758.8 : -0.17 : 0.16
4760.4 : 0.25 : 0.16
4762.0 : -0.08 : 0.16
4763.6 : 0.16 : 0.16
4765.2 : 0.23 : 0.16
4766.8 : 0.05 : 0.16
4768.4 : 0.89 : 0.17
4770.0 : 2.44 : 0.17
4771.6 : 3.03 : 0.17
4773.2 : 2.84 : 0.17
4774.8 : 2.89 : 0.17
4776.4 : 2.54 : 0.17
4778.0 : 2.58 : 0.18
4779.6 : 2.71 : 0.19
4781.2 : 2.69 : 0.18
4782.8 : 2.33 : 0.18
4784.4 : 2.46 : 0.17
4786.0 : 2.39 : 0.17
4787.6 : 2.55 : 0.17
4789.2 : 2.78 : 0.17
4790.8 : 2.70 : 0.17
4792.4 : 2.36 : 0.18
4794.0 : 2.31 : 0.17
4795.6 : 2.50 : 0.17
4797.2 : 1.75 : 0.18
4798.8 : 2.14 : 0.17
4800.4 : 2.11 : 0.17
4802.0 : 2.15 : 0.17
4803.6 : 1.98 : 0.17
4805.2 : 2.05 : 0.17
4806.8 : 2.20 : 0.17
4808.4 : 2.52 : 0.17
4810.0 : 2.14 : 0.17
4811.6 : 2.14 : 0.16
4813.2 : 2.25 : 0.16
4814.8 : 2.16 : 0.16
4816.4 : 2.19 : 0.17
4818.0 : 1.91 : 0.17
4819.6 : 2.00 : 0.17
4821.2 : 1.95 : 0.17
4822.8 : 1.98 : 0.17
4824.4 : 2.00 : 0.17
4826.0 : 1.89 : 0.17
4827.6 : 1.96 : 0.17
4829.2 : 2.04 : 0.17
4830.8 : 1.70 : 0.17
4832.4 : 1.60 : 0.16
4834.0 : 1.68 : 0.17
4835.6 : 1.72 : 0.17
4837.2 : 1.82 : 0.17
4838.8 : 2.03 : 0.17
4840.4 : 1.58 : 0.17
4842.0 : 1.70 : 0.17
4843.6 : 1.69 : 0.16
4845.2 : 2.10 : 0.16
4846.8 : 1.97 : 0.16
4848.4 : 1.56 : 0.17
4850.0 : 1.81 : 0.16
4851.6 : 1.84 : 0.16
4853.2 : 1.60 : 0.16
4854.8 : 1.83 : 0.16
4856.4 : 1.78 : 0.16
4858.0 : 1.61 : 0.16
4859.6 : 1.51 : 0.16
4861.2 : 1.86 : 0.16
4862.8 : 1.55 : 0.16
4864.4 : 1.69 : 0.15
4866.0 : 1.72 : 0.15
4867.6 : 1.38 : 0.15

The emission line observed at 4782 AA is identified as C IV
